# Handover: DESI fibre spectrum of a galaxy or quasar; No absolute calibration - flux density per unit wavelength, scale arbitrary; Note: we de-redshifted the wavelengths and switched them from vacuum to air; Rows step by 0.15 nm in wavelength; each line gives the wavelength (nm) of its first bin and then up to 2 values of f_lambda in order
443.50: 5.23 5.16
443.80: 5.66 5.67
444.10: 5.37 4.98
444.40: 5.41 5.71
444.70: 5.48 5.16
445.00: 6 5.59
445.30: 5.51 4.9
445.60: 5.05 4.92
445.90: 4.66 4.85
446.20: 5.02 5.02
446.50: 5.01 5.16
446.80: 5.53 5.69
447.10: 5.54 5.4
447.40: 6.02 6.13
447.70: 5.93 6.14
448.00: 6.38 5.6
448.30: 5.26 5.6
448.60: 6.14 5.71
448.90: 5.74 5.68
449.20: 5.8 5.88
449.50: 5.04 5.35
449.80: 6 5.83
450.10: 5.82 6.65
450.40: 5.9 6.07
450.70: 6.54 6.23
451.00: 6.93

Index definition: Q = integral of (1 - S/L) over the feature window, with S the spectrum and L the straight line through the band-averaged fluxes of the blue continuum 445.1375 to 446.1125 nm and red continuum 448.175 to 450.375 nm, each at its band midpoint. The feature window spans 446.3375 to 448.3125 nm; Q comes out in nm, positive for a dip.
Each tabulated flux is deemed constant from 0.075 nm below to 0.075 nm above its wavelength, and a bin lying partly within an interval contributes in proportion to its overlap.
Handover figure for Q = -0.11 nm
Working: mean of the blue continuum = 5.04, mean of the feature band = 5.66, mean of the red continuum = 5.75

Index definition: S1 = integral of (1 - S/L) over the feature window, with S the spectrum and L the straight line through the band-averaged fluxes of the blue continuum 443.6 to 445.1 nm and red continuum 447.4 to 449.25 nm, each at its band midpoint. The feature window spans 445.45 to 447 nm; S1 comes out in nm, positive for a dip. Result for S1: 0.158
